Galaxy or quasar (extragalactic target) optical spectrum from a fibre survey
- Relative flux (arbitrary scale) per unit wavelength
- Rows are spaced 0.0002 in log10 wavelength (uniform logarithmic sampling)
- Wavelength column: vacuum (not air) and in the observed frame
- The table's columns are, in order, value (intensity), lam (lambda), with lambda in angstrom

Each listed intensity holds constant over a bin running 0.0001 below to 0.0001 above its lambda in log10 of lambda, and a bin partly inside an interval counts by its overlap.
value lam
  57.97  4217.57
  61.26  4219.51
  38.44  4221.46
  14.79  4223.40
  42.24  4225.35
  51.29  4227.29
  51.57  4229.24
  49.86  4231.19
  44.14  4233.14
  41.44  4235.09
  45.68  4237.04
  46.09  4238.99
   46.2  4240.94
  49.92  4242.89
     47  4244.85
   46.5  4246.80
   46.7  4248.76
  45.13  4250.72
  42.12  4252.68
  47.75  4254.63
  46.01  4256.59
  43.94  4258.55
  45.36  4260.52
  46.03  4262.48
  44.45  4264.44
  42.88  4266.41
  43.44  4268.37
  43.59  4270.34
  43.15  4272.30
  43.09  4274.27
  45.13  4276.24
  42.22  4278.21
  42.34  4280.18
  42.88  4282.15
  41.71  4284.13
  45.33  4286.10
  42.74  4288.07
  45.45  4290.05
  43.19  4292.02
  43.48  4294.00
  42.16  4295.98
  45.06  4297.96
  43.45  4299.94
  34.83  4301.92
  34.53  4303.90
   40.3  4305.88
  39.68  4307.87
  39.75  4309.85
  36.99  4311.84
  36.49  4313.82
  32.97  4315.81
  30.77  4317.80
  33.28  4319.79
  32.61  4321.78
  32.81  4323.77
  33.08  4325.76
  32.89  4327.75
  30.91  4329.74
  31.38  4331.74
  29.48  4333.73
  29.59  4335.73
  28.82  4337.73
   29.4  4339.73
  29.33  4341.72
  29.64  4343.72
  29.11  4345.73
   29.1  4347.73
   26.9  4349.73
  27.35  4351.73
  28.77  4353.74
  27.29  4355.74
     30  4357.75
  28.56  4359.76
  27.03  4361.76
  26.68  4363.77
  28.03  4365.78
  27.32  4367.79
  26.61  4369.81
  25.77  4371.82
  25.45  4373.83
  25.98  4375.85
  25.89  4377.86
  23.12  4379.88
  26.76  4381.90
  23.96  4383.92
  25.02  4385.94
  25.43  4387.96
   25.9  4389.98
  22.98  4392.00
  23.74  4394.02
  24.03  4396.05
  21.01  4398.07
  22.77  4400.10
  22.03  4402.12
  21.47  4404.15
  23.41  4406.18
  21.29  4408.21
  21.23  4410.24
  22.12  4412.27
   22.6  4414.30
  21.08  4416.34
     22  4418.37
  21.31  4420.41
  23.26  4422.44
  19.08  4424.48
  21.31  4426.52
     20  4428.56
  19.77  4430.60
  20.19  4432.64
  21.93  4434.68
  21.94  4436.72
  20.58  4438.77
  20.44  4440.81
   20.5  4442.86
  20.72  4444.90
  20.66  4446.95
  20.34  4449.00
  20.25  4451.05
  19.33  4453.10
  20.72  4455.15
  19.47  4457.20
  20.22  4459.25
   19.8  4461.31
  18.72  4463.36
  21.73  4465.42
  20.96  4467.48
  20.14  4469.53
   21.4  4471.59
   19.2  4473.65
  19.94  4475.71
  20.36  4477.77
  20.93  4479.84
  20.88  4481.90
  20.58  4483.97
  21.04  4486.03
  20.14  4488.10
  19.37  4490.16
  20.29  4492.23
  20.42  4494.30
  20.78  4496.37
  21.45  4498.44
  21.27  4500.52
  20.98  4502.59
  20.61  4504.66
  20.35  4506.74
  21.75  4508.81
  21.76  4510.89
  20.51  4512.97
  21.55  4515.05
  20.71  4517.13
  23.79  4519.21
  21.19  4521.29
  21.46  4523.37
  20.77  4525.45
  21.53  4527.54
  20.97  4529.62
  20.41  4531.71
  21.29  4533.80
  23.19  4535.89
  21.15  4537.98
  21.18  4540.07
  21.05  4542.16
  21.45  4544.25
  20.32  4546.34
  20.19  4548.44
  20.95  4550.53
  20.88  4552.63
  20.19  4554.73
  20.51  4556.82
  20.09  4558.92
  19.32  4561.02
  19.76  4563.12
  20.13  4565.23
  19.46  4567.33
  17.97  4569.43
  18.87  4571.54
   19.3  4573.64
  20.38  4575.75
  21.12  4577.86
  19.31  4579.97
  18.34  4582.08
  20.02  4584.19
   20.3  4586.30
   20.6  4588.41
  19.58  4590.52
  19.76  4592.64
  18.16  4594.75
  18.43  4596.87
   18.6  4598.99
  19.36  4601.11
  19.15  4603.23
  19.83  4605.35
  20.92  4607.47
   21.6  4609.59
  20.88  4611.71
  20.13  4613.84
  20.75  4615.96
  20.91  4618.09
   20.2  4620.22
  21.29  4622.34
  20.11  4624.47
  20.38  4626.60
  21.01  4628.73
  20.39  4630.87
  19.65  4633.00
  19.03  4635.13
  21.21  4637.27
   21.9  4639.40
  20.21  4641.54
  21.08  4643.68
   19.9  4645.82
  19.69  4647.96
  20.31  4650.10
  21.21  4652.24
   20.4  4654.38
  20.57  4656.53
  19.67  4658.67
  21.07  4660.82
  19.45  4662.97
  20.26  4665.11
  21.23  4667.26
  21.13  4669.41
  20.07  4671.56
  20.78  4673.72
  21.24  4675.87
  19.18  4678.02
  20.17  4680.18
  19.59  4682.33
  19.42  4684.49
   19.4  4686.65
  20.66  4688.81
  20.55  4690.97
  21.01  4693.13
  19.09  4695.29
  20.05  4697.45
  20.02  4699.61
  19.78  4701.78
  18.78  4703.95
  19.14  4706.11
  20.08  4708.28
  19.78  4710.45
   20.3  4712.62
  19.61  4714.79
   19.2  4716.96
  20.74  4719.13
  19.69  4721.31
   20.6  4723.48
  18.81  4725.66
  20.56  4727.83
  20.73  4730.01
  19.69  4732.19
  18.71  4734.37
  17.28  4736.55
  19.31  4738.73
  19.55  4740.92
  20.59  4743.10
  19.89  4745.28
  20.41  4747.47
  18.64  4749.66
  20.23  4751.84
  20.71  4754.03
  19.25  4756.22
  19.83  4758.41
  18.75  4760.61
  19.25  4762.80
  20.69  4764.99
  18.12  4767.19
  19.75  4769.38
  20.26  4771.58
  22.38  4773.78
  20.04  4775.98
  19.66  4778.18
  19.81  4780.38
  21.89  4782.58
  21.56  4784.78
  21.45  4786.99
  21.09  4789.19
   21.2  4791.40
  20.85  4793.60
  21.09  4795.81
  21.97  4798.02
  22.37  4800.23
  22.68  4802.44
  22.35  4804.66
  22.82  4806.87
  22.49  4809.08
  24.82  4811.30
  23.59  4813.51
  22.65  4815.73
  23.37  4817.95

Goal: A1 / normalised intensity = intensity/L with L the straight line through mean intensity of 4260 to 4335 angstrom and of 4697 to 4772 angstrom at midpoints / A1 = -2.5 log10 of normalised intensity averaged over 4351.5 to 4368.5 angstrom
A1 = 0.292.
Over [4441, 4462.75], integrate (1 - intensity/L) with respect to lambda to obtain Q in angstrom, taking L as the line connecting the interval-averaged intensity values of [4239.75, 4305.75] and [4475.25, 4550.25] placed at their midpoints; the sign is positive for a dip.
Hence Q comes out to 5.4 angstrom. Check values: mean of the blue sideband 43.8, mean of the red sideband 21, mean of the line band 20.2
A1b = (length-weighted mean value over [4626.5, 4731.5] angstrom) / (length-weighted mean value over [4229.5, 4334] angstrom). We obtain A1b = 0.49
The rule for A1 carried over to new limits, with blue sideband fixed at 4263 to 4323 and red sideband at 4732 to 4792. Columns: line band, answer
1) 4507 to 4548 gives 0.381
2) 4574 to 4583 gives 0.381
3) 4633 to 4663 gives 0.220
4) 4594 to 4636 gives 0.300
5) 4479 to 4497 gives 0.485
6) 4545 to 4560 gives 0.386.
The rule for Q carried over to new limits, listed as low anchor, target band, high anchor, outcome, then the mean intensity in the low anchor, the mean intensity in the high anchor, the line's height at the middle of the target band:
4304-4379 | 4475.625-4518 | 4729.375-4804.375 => 9.5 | 30.5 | 20.3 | 26.7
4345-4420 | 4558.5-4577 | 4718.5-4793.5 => 2.5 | 25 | 20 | 22.6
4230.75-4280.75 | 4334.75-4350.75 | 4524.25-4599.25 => 3.8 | 45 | 20.2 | 37.9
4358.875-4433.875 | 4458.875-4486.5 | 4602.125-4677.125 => 2.7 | 23.6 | 20.5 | 22.6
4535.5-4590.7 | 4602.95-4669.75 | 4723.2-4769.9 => -1.8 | 20.2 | 19.6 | 19.9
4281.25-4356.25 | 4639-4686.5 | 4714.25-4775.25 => 4.9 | 35.1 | 19.8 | 22.7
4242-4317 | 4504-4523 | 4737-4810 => 6.4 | 42.8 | 20.6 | 32.3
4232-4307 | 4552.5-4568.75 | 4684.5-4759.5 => 4.8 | 43.8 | 19.8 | 28.4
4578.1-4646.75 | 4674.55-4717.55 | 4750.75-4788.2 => 0.6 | 20.1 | 20.2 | 20.2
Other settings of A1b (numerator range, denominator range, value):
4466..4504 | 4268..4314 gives 0.49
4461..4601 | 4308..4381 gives 0.69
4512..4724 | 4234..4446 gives 0.63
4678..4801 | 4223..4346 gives 0.50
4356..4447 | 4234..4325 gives 0.56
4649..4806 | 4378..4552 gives 0.95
